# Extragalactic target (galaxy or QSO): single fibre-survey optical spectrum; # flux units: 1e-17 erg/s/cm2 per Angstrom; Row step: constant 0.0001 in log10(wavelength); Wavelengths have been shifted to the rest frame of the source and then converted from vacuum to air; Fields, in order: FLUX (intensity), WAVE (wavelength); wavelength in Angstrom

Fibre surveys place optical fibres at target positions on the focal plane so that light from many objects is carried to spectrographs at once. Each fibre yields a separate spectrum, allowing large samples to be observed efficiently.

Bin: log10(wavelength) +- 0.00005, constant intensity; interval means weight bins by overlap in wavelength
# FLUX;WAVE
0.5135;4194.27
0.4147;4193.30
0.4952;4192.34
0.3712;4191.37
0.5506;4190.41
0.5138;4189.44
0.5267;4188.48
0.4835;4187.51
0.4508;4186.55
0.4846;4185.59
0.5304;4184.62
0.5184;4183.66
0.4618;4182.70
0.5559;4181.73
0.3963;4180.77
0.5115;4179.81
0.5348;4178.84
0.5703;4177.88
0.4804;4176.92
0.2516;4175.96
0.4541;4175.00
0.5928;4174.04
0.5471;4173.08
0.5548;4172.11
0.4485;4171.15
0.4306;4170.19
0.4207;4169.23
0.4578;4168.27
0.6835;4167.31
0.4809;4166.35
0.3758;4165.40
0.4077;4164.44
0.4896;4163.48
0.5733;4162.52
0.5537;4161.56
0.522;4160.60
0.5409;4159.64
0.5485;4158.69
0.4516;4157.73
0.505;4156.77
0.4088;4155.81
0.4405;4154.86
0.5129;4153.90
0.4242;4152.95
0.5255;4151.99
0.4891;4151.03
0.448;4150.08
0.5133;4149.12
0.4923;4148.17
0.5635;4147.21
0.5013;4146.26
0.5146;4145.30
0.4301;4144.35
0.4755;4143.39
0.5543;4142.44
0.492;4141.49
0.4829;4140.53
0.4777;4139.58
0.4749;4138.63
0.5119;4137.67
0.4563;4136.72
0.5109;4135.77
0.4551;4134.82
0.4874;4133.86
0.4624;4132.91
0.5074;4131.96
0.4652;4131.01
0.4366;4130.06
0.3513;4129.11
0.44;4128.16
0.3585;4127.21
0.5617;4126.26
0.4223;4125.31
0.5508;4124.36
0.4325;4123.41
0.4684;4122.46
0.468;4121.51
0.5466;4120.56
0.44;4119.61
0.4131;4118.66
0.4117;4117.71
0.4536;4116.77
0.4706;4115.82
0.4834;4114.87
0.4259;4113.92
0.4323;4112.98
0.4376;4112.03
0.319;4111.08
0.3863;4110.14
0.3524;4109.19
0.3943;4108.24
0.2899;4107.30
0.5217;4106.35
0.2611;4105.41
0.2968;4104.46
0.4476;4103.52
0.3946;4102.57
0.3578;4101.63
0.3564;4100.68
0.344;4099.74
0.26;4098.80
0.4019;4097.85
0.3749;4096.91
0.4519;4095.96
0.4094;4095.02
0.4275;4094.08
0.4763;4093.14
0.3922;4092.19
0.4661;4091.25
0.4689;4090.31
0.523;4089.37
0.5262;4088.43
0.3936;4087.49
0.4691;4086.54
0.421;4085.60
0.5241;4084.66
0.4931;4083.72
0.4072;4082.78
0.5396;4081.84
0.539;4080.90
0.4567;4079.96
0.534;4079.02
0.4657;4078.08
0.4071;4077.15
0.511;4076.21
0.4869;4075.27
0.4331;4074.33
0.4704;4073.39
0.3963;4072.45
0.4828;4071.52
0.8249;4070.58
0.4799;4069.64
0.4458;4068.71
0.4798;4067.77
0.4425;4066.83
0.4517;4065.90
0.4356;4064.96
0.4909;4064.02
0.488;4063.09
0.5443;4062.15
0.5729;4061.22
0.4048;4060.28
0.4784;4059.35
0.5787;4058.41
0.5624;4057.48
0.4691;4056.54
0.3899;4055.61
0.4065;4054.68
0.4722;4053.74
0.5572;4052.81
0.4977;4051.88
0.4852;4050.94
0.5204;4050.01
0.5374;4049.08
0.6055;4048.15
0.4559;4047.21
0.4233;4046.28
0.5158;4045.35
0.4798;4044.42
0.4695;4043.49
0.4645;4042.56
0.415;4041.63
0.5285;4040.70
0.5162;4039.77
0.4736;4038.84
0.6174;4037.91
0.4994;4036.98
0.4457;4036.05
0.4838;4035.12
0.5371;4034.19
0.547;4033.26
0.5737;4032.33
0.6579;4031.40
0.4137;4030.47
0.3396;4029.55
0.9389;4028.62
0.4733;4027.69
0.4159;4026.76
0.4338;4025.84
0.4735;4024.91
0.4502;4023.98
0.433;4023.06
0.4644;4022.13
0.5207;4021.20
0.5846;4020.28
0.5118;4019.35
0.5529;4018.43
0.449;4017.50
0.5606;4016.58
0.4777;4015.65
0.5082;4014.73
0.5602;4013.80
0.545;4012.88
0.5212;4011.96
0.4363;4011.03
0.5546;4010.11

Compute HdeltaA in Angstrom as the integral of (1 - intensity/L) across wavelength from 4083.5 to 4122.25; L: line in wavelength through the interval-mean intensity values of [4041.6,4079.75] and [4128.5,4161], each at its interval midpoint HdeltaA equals 5.4 Angstrom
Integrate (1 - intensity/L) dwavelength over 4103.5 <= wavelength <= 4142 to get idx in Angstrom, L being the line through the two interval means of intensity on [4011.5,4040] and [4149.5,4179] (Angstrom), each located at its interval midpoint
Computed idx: 4.3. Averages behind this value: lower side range 0.515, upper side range 0.488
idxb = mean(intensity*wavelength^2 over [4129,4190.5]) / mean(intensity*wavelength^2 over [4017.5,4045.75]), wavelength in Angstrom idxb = 1.0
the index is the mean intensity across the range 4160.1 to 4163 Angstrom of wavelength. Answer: 0.548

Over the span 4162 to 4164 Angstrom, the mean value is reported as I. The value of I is 0.528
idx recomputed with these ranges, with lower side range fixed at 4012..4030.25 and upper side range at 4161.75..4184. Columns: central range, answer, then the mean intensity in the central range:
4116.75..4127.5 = 0.70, 0.463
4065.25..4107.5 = 4.63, 0.445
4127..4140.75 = 0.92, 0.46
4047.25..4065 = 0.14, 0.5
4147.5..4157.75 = 0.29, 0.476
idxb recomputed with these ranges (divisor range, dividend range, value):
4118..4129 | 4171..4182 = 1.10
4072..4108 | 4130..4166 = 1.16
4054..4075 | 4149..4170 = 1.05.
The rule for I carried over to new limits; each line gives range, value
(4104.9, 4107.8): 0.358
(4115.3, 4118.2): 0.446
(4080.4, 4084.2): 0.494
